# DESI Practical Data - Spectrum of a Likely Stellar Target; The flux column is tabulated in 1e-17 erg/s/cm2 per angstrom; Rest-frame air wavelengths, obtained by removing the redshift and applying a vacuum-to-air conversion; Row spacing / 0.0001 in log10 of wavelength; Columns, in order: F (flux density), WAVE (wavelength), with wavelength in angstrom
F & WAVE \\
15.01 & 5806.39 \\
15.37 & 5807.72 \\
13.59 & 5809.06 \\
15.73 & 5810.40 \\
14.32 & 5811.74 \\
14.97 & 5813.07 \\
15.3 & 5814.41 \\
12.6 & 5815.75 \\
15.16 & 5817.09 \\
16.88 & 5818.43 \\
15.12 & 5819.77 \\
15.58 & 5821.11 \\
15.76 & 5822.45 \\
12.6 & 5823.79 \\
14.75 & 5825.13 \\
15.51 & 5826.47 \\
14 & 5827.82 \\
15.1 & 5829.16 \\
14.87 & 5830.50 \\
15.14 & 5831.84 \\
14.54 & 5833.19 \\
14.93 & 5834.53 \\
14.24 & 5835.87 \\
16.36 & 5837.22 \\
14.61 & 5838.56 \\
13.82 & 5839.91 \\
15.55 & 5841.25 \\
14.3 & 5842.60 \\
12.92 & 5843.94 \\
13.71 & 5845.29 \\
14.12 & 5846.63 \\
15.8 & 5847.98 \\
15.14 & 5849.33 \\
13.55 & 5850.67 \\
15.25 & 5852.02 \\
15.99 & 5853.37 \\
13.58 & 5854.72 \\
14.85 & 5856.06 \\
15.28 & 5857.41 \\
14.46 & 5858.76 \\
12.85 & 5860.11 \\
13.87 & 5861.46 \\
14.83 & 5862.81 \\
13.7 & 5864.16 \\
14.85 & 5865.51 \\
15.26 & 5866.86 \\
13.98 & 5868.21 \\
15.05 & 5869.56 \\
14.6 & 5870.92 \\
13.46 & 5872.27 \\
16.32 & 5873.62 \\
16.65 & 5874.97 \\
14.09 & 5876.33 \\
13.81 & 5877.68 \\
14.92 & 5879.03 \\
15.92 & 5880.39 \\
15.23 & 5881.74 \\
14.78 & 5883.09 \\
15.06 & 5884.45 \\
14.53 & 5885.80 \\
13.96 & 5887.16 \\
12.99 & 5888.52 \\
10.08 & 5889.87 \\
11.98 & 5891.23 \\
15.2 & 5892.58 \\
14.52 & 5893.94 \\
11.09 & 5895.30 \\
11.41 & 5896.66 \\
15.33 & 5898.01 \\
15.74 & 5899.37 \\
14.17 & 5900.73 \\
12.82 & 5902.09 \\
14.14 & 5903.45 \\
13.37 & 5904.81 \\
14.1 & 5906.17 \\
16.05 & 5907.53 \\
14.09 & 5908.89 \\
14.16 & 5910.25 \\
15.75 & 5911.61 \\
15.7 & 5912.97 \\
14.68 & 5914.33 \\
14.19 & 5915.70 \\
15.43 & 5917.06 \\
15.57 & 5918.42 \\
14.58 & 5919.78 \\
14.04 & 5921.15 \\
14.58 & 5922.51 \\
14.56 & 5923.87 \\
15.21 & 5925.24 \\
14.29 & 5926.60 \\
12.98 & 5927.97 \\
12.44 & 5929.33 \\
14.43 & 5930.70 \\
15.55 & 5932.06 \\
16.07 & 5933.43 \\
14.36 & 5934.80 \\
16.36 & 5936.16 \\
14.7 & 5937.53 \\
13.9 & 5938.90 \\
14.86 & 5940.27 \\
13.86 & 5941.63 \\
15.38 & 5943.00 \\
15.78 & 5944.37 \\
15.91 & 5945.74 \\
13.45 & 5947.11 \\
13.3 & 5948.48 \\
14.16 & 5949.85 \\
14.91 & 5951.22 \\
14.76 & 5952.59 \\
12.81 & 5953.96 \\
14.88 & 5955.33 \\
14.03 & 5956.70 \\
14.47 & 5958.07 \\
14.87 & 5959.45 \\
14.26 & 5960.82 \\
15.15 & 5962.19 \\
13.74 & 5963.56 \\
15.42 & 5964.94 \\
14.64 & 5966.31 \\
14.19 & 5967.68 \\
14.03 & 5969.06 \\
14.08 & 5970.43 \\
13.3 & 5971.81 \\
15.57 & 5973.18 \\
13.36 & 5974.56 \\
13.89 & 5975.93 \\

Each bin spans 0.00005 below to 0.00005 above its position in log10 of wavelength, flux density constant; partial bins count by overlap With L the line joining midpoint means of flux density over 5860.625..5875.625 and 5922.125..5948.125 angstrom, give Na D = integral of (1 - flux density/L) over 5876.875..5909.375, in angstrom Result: 1.7 angstrom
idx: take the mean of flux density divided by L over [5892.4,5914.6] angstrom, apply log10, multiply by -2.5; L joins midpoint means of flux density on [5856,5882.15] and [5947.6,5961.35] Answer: 0.02 mag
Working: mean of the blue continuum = 14.7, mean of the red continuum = 14.2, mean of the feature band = 14.2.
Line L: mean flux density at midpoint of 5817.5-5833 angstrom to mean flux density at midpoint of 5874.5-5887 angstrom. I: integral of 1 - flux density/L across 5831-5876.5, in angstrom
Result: 1.0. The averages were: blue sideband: 15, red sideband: 14.9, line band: 14.6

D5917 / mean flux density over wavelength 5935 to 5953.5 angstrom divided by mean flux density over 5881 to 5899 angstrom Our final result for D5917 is 1.1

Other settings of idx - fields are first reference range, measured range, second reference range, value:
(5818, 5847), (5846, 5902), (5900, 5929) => 0.021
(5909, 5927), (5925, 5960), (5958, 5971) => 0.009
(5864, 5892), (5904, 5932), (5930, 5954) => 0.005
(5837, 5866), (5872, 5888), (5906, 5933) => -0.026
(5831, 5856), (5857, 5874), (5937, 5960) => 0.012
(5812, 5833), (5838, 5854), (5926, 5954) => 0.018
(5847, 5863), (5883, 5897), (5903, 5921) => 0.115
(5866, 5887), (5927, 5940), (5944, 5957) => -0.003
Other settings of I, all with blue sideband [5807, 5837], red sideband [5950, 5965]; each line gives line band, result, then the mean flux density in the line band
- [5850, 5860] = 0.1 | 14.6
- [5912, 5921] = -0.3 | 15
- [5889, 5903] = 1.3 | 13.2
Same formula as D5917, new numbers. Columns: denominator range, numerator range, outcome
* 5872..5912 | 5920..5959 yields 1.02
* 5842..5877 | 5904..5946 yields 1.01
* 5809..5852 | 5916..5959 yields 0.99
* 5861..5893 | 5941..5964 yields 1.01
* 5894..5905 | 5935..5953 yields 1.08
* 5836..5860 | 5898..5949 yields 1.00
